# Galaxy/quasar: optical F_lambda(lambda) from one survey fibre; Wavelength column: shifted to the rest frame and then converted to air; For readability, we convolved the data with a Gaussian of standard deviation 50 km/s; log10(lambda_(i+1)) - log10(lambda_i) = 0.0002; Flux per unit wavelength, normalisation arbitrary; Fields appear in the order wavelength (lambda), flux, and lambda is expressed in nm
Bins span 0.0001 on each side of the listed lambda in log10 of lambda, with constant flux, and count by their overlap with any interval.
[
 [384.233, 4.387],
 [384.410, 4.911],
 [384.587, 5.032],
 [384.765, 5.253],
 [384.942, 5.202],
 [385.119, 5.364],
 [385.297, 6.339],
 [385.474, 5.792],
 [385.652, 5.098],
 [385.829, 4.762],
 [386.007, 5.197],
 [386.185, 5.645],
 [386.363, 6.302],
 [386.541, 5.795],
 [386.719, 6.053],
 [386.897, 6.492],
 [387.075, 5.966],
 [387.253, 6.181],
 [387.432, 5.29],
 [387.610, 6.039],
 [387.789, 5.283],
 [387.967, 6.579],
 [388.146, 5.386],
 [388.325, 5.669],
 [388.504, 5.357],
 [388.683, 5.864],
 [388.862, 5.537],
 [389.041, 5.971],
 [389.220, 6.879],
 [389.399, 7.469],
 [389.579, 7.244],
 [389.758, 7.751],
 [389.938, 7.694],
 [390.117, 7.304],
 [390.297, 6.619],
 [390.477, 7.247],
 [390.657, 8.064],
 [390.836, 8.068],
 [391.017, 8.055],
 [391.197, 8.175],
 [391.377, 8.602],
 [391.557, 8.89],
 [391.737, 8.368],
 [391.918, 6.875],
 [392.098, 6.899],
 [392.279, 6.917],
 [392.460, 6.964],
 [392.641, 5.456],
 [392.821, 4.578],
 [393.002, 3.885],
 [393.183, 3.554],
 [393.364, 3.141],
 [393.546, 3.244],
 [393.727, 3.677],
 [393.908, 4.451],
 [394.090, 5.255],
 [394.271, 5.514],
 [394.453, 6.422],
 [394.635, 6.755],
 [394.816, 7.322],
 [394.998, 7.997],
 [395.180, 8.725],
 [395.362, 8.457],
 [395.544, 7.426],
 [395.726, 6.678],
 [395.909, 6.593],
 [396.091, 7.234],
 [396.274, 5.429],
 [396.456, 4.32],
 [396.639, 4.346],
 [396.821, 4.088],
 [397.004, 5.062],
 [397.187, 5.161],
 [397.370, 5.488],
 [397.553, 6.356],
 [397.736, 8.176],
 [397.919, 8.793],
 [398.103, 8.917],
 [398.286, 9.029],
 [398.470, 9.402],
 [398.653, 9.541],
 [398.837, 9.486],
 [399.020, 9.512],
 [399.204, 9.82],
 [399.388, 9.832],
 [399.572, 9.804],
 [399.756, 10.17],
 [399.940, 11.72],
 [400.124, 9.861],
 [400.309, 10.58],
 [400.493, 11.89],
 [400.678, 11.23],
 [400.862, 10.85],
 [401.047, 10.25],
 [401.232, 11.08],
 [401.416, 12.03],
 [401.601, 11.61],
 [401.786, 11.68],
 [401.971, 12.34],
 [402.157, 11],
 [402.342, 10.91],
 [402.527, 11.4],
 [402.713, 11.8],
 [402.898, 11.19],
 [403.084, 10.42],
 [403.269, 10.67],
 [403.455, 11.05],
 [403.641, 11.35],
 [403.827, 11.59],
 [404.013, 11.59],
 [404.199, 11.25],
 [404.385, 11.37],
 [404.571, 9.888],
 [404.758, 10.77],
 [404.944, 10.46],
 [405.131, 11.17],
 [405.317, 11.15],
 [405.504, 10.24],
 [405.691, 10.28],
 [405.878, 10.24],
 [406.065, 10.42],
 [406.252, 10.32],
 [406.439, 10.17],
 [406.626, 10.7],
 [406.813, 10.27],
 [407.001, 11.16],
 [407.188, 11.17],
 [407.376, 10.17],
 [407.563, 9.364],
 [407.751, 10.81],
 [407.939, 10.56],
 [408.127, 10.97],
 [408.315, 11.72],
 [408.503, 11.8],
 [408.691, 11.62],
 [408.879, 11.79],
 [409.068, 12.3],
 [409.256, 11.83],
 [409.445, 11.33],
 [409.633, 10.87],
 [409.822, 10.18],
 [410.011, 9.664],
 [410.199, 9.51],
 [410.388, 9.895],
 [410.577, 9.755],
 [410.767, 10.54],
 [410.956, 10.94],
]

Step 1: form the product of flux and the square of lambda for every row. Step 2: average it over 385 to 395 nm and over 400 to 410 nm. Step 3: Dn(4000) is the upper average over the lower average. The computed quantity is 1.92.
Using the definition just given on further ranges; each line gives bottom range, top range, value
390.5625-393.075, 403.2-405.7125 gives 1.63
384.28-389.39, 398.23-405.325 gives 2.04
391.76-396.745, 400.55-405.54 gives 1.98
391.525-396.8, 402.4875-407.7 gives 1.90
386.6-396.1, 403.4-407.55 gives 1.79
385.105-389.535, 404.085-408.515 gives 2.00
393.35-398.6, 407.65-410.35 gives 1.84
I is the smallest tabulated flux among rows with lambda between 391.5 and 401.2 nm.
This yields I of 3.141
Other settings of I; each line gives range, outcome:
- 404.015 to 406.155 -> 9.888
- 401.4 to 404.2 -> 10.42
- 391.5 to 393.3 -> 3.554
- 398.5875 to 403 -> 9.486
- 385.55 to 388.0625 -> 4.762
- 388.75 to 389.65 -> 5.537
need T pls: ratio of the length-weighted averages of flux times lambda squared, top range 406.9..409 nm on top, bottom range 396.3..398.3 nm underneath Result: 1.87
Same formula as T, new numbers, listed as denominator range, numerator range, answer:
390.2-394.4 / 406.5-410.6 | 1.89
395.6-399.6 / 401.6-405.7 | 1.55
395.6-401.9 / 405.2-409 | 1.28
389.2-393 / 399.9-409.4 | 1.62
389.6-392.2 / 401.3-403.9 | 1.56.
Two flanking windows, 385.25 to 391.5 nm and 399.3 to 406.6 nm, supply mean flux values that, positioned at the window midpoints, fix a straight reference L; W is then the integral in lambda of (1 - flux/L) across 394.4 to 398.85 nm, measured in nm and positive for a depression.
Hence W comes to 0.96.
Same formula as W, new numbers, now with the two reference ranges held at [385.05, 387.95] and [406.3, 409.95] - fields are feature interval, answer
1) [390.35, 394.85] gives 0.573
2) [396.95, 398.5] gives 0.206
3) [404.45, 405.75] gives -0.045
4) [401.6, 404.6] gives -0.465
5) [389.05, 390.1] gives -0.129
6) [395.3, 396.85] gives 0.374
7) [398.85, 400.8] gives -0.313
